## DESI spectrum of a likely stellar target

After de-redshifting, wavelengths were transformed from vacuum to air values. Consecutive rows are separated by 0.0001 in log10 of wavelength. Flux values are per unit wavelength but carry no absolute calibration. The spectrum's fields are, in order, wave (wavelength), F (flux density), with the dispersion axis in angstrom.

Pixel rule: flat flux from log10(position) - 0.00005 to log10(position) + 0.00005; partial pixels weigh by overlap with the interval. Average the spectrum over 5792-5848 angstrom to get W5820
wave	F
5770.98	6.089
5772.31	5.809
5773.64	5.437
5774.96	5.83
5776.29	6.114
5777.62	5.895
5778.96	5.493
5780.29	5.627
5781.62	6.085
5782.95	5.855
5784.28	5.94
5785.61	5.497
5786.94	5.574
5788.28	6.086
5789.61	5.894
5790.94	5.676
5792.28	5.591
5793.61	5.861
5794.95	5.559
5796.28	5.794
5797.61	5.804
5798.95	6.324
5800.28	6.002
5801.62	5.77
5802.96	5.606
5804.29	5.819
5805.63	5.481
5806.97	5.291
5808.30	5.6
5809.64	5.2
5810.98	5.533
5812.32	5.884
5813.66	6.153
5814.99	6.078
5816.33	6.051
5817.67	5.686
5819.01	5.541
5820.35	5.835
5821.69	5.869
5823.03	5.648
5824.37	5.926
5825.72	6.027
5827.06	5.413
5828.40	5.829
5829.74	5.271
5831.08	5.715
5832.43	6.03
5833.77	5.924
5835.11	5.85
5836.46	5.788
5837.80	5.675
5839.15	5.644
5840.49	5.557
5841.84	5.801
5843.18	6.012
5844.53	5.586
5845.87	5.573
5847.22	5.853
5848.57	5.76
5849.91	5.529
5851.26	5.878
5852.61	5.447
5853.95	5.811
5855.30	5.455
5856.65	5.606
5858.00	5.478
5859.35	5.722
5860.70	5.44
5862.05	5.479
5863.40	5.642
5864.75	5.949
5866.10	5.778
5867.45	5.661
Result 5.75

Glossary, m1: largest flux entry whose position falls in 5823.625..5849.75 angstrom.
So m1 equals 6.03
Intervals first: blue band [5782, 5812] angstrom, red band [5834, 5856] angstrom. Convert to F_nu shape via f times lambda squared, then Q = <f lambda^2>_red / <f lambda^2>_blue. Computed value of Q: 1.01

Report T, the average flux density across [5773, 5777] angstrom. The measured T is 5.81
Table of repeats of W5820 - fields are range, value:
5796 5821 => 5.76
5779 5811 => 5.73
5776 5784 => 5.83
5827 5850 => 5.73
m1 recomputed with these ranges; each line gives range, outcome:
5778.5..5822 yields 6.324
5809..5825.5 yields 6.153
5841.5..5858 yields 6.012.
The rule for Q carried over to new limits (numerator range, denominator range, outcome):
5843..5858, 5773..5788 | 1.01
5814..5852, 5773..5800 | 1.01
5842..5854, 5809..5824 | 1.00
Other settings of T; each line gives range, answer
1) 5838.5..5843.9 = 5.75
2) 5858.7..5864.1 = 5.57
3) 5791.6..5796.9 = 5.7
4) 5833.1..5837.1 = 5.85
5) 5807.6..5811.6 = 5.45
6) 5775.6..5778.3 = 5.98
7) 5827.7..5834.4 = 5.75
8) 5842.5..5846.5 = 5.74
